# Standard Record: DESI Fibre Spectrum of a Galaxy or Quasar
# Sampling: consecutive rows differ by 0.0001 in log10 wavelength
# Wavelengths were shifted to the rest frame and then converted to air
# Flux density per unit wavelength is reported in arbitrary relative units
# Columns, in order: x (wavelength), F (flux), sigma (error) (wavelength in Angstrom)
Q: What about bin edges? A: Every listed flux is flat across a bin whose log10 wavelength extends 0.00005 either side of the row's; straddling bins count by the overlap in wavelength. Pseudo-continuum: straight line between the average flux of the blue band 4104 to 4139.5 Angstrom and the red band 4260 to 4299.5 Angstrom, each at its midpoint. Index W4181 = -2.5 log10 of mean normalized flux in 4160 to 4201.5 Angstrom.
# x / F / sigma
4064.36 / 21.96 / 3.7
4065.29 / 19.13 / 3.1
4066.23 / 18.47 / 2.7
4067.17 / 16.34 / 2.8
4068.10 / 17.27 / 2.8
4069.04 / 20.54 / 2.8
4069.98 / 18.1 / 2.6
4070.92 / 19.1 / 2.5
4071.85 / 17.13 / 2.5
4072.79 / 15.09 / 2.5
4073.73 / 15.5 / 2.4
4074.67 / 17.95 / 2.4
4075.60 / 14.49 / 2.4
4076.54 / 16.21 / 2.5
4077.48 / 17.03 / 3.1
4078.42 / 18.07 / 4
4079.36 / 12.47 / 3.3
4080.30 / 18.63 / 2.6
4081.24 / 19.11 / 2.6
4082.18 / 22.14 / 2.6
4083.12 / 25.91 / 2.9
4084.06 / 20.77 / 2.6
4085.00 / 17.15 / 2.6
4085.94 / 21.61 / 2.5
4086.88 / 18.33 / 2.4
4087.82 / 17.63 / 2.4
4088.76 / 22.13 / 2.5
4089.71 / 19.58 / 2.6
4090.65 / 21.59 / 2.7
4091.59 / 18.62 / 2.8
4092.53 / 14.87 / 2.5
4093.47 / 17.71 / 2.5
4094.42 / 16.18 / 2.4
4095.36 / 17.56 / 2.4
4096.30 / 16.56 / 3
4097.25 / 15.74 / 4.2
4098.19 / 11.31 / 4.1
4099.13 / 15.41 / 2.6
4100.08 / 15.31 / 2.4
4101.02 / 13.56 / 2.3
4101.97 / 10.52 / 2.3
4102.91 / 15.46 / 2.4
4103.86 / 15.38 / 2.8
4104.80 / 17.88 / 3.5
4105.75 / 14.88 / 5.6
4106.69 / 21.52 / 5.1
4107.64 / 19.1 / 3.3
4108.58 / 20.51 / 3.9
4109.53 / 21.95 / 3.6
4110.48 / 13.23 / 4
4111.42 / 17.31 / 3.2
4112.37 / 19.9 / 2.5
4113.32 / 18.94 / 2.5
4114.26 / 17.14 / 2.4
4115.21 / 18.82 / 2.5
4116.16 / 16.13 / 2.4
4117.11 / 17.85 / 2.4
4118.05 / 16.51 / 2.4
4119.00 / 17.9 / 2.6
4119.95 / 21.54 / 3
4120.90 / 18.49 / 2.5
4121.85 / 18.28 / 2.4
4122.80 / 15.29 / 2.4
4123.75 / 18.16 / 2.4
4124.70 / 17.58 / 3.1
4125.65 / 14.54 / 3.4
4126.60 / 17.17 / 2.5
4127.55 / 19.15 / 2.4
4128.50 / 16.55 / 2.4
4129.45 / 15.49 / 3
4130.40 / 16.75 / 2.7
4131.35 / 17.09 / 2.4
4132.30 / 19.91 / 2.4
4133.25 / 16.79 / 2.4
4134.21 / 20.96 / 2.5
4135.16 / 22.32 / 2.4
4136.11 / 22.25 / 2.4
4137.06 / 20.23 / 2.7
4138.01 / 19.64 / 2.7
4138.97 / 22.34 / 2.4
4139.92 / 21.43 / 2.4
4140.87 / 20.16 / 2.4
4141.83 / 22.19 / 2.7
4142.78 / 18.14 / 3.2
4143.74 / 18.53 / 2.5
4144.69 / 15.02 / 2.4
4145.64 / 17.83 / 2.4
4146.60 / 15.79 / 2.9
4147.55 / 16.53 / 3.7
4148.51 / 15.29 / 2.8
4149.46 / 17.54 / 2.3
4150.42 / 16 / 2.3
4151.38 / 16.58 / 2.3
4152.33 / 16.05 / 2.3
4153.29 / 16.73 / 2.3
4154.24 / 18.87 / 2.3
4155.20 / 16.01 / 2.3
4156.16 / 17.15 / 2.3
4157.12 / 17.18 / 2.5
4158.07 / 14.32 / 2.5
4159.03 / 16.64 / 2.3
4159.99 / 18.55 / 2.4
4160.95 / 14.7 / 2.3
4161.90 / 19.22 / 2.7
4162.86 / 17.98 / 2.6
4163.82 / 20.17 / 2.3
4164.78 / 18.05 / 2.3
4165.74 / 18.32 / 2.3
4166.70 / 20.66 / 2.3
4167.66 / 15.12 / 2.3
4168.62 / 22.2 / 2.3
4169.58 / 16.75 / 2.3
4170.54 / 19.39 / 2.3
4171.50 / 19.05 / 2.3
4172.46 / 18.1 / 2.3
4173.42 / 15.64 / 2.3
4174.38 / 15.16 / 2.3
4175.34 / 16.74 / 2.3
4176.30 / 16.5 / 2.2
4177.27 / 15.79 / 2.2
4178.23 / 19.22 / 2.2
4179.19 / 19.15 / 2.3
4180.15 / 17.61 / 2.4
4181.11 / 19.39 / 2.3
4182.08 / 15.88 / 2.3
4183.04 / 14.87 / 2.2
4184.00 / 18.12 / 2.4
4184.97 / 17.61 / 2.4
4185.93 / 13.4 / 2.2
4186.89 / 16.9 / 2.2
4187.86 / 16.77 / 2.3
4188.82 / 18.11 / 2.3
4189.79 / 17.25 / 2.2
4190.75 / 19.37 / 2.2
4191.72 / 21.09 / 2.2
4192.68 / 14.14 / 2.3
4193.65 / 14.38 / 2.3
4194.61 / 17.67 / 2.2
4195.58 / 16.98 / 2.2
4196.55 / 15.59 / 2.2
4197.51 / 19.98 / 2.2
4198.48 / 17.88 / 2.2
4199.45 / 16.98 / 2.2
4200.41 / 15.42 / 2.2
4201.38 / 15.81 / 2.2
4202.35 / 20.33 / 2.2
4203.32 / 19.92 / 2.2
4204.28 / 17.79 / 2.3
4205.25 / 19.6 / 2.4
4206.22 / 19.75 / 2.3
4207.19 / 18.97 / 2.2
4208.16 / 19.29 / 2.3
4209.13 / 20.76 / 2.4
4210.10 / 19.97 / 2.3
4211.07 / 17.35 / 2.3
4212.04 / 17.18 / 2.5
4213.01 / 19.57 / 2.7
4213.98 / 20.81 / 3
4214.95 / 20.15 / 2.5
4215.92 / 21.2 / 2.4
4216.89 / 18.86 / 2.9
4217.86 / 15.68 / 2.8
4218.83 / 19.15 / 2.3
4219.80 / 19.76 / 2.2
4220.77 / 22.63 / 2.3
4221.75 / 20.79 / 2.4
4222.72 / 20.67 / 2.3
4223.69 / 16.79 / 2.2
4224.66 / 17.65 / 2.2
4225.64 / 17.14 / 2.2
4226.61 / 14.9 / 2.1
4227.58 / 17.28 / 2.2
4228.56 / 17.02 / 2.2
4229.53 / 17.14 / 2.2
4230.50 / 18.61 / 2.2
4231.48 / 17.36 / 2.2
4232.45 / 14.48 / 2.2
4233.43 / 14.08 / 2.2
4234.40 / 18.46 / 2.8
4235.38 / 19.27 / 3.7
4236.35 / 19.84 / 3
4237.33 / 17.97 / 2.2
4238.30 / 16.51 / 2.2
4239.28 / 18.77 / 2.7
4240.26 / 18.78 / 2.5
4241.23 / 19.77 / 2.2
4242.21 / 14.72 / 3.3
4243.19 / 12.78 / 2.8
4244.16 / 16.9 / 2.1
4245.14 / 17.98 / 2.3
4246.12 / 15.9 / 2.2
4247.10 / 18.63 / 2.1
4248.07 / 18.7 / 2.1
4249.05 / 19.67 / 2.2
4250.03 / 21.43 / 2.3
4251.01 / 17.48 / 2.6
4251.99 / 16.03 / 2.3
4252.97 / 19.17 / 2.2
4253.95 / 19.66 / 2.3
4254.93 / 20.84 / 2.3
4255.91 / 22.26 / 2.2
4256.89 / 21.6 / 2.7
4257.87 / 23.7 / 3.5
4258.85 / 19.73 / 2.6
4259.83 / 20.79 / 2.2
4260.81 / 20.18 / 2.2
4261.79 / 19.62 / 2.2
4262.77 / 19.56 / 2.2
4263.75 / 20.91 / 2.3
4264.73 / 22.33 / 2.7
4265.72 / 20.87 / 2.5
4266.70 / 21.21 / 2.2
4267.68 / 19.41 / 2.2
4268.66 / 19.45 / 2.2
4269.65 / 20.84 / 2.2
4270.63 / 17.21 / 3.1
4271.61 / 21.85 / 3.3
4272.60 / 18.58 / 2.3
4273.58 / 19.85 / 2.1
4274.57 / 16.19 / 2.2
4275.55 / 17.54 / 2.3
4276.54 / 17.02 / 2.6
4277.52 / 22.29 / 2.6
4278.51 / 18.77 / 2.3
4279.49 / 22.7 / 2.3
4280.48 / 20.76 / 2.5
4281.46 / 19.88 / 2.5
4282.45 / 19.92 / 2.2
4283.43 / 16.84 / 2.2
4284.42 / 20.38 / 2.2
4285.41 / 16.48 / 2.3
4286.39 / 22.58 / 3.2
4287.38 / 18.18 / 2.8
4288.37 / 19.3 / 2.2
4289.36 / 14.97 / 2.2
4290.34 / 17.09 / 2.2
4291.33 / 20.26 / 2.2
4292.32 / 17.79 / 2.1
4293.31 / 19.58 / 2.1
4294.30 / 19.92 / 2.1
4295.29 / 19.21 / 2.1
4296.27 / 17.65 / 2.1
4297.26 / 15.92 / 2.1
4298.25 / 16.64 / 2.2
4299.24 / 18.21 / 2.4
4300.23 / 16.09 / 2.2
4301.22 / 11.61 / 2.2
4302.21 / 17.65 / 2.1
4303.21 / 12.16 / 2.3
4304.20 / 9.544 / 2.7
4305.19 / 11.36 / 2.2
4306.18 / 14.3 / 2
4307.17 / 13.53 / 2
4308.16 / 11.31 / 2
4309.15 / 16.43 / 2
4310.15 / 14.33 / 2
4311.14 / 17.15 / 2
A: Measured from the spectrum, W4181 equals 0.07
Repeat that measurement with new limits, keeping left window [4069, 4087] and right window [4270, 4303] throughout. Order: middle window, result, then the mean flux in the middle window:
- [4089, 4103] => 0.13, 16.1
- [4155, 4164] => 0.07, 17.1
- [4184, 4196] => 0.08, 17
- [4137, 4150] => -0.02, 18.6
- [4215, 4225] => -0.06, 19.4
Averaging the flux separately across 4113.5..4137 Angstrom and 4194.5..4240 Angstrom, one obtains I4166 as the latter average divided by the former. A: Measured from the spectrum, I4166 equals 1.0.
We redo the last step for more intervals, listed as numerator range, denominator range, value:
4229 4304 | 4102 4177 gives 1.04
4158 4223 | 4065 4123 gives 1.02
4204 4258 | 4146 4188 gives 1.08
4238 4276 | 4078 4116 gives 1.08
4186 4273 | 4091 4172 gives 1.05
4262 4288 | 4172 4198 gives 1.15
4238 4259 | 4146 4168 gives 1.09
